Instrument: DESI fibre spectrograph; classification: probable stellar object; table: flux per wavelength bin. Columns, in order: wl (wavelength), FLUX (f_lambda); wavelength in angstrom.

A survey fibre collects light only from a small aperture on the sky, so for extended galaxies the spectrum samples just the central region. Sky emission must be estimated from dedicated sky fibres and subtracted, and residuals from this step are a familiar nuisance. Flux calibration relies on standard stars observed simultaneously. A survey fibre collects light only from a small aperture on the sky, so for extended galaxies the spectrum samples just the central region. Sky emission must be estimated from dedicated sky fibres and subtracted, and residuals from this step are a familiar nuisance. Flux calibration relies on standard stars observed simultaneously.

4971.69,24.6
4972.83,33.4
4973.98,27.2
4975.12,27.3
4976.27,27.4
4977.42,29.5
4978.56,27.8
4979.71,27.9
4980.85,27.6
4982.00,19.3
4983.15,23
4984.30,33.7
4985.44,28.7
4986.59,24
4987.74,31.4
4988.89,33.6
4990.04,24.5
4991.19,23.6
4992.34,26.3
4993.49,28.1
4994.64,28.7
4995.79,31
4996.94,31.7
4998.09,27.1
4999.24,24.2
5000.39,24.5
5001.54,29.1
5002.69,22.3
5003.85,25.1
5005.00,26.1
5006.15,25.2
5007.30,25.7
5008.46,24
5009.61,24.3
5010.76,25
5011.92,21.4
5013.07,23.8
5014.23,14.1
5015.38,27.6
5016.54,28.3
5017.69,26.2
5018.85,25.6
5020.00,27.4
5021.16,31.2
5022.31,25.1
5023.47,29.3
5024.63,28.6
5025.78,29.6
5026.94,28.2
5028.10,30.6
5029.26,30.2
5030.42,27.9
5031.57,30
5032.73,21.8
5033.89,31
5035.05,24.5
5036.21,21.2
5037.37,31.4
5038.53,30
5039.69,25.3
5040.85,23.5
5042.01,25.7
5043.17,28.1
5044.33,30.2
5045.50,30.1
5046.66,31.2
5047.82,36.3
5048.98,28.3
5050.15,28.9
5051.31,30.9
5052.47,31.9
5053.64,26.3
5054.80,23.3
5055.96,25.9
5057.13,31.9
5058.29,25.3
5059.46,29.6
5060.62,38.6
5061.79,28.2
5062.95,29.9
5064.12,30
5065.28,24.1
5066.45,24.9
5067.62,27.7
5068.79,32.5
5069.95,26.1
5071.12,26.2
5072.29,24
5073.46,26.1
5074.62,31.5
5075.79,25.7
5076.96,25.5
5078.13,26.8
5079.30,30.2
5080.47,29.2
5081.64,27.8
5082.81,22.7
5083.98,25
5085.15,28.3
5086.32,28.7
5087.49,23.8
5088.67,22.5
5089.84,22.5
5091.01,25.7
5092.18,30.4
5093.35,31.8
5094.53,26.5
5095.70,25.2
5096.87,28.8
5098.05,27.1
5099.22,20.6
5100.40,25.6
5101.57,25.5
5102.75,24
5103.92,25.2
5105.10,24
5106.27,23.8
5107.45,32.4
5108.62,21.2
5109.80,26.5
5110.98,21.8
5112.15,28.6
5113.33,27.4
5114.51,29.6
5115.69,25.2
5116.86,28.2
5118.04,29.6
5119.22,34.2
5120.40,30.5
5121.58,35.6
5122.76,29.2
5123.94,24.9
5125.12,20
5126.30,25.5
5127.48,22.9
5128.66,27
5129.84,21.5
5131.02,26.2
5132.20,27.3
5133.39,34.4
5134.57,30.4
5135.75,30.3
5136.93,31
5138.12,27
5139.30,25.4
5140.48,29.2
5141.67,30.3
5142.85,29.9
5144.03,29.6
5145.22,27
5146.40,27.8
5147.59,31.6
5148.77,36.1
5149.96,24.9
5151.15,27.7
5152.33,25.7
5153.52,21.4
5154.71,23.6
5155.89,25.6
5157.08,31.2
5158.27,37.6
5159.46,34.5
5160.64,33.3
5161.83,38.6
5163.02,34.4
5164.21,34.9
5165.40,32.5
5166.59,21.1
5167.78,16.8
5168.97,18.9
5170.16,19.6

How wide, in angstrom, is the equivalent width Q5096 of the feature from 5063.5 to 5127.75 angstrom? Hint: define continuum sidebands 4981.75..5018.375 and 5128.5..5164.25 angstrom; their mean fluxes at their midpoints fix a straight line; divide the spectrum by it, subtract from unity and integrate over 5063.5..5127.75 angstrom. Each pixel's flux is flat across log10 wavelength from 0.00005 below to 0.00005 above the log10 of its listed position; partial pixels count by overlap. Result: 3.5 angstrom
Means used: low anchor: 26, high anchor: 29.5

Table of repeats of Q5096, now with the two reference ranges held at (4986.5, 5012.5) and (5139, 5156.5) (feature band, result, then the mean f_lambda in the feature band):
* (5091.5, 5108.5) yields 0.61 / 26.3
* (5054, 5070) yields -0.88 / 28.5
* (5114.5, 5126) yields -0.44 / 28.6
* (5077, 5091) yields 0.56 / 26.1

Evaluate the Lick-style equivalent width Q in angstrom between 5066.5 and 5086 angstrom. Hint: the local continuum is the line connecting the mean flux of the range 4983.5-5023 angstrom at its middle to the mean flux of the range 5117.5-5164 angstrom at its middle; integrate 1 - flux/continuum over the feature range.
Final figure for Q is 0.5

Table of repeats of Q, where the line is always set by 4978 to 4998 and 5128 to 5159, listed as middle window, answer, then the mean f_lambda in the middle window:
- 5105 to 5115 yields 0.73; 26.2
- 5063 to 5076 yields 0.36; 27.3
